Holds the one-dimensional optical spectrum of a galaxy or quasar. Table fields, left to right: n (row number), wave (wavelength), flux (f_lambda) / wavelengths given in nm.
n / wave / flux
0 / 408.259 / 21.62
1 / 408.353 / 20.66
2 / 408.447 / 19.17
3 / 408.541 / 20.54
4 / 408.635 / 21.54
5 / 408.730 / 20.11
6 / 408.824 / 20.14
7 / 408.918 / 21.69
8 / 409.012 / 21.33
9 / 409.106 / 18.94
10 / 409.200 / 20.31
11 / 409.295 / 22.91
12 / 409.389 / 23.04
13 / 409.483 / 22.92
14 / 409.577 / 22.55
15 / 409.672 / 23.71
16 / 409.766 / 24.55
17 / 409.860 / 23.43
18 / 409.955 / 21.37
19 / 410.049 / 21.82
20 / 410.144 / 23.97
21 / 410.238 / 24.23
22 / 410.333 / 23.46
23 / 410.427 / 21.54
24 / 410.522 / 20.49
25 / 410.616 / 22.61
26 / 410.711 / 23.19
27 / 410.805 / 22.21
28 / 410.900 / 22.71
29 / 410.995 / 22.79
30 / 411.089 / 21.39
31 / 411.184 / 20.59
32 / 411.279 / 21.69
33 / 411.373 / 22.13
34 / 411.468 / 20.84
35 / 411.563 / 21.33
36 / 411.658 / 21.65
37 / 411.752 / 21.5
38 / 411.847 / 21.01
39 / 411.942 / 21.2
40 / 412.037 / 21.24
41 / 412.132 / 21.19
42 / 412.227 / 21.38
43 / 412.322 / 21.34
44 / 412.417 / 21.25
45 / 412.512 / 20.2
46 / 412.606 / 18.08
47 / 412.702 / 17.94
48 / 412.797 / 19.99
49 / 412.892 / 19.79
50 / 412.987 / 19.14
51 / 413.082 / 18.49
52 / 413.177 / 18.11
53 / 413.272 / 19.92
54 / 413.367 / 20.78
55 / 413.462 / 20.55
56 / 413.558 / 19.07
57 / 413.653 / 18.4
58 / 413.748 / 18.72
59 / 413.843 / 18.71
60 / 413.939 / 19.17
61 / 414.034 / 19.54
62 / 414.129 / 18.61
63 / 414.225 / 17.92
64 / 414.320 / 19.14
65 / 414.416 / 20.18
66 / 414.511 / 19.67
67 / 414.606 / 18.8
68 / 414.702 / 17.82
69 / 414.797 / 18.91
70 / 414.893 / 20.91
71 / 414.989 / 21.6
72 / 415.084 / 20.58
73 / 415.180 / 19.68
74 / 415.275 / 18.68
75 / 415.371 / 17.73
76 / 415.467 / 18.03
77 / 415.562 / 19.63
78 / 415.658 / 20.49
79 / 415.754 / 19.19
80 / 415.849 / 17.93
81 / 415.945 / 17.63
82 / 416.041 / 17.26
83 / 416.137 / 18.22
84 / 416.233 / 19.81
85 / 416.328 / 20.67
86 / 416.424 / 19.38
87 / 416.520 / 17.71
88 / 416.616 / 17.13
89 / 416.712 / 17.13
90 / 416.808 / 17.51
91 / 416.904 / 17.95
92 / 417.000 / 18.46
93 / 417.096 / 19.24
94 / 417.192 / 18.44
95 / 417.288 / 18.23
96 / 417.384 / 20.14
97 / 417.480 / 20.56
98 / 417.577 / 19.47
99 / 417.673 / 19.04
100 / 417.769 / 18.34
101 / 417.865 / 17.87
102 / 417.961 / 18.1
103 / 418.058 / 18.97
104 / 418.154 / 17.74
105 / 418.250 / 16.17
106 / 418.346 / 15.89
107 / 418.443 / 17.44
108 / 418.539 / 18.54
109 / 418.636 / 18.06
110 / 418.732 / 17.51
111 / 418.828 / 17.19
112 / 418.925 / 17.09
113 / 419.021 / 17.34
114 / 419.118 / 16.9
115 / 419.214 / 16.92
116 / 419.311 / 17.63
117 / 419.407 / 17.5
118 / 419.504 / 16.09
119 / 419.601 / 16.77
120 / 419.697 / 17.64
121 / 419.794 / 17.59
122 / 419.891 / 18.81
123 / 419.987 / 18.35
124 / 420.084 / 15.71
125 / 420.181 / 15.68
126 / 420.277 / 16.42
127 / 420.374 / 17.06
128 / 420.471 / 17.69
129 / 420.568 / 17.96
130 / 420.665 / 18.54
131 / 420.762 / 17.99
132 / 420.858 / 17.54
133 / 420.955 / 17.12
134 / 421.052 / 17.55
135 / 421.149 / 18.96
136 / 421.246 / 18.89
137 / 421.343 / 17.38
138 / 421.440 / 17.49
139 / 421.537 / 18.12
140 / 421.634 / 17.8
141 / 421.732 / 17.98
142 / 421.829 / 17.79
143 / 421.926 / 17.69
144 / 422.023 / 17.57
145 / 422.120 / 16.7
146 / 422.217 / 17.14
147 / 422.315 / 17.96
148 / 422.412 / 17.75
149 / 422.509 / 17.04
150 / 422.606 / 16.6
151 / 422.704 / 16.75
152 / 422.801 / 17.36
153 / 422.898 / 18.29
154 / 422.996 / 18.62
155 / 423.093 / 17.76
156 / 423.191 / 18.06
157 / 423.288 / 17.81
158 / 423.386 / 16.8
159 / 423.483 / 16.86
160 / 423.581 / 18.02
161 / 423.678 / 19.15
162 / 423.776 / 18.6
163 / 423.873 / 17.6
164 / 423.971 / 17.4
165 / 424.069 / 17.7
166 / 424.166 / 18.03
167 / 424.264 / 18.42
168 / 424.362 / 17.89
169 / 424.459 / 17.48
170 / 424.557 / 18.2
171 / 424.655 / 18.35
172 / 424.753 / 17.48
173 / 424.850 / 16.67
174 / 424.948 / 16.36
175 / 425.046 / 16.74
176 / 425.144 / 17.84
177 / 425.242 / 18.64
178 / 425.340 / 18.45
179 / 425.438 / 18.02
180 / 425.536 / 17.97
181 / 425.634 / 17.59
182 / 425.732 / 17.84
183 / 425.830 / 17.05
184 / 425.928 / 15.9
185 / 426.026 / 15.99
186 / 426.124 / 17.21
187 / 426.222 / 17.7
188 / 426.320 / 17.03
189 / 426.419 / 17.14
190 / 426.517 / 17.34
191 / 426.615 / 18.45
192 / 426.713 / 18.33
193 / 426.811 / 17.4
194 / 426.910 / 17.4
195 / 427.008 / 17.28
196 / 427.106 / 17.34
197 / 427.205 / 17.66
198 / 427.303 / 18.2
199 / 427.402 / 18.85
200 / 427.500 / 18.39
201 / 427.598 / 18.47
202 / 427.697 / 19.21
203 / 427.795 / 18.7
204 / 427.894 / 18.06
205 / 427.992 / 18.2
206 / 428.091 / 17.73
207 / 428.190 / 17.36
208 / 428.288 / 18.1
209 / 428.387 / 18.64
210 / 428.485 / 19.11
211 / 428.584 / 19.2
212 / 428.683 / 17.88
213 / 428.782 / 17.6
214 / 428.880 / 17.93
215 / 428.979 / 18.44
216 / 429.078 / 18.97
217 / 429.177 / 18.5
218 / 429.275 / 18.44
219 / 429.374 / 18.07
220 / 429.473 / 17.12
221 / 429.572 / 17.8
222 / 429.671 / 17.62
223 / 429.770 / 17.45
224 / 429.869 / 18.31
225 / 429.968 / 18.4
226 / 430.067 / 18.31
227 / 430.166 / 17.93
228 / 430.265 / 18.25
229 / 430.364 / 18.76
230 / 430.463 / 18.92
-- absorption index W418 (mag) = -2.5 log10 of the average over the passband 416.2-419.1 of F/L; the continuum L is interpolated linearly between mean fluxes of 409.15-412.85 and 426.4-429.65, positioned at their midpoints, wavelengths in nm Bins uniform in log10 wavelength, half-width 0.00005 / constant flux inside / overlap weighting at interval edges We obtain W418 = 0.12 mag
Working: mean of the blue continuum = 21.8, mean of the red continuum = 18.1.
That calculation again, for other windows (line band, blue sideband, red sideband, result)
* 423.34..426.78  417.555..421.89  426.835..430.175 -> 0.02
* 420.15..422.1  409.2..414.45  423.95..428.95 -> 0.08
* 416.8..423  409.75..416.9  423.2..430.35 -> 0.08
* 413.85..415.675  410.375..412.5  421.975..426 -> 0.07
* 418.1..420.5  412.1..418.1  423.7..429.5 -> 0.09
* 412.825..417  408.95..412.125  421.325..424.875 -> 0.09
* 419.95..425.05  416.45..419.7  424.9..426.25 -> 0.00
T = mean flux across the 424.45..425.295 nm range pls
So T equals 17.5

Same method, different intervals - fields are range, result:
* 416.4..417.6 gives 18.5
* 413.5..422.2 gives 18.2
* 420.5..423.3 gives 17.7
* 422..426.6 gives 17.6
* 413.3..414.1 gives 19.4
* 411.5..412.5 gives 21.3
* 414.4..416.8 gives 19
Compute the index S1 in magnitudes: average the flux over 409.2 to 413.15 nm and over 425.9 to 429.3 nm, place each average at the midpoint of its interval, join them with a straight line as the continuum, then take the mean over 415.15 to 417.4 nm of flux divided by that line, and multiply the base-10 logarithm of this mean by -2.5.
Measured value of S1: 0.105 mag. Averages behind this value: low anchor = 21.6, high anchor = 18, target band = 18.6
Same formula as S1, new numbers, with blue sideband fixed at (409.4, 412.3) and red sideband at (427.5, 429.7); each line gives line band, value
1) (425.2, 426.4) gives 0.086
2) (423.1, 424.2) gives 0.089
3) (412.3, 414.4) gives 0.123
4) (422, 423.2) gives 0.122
